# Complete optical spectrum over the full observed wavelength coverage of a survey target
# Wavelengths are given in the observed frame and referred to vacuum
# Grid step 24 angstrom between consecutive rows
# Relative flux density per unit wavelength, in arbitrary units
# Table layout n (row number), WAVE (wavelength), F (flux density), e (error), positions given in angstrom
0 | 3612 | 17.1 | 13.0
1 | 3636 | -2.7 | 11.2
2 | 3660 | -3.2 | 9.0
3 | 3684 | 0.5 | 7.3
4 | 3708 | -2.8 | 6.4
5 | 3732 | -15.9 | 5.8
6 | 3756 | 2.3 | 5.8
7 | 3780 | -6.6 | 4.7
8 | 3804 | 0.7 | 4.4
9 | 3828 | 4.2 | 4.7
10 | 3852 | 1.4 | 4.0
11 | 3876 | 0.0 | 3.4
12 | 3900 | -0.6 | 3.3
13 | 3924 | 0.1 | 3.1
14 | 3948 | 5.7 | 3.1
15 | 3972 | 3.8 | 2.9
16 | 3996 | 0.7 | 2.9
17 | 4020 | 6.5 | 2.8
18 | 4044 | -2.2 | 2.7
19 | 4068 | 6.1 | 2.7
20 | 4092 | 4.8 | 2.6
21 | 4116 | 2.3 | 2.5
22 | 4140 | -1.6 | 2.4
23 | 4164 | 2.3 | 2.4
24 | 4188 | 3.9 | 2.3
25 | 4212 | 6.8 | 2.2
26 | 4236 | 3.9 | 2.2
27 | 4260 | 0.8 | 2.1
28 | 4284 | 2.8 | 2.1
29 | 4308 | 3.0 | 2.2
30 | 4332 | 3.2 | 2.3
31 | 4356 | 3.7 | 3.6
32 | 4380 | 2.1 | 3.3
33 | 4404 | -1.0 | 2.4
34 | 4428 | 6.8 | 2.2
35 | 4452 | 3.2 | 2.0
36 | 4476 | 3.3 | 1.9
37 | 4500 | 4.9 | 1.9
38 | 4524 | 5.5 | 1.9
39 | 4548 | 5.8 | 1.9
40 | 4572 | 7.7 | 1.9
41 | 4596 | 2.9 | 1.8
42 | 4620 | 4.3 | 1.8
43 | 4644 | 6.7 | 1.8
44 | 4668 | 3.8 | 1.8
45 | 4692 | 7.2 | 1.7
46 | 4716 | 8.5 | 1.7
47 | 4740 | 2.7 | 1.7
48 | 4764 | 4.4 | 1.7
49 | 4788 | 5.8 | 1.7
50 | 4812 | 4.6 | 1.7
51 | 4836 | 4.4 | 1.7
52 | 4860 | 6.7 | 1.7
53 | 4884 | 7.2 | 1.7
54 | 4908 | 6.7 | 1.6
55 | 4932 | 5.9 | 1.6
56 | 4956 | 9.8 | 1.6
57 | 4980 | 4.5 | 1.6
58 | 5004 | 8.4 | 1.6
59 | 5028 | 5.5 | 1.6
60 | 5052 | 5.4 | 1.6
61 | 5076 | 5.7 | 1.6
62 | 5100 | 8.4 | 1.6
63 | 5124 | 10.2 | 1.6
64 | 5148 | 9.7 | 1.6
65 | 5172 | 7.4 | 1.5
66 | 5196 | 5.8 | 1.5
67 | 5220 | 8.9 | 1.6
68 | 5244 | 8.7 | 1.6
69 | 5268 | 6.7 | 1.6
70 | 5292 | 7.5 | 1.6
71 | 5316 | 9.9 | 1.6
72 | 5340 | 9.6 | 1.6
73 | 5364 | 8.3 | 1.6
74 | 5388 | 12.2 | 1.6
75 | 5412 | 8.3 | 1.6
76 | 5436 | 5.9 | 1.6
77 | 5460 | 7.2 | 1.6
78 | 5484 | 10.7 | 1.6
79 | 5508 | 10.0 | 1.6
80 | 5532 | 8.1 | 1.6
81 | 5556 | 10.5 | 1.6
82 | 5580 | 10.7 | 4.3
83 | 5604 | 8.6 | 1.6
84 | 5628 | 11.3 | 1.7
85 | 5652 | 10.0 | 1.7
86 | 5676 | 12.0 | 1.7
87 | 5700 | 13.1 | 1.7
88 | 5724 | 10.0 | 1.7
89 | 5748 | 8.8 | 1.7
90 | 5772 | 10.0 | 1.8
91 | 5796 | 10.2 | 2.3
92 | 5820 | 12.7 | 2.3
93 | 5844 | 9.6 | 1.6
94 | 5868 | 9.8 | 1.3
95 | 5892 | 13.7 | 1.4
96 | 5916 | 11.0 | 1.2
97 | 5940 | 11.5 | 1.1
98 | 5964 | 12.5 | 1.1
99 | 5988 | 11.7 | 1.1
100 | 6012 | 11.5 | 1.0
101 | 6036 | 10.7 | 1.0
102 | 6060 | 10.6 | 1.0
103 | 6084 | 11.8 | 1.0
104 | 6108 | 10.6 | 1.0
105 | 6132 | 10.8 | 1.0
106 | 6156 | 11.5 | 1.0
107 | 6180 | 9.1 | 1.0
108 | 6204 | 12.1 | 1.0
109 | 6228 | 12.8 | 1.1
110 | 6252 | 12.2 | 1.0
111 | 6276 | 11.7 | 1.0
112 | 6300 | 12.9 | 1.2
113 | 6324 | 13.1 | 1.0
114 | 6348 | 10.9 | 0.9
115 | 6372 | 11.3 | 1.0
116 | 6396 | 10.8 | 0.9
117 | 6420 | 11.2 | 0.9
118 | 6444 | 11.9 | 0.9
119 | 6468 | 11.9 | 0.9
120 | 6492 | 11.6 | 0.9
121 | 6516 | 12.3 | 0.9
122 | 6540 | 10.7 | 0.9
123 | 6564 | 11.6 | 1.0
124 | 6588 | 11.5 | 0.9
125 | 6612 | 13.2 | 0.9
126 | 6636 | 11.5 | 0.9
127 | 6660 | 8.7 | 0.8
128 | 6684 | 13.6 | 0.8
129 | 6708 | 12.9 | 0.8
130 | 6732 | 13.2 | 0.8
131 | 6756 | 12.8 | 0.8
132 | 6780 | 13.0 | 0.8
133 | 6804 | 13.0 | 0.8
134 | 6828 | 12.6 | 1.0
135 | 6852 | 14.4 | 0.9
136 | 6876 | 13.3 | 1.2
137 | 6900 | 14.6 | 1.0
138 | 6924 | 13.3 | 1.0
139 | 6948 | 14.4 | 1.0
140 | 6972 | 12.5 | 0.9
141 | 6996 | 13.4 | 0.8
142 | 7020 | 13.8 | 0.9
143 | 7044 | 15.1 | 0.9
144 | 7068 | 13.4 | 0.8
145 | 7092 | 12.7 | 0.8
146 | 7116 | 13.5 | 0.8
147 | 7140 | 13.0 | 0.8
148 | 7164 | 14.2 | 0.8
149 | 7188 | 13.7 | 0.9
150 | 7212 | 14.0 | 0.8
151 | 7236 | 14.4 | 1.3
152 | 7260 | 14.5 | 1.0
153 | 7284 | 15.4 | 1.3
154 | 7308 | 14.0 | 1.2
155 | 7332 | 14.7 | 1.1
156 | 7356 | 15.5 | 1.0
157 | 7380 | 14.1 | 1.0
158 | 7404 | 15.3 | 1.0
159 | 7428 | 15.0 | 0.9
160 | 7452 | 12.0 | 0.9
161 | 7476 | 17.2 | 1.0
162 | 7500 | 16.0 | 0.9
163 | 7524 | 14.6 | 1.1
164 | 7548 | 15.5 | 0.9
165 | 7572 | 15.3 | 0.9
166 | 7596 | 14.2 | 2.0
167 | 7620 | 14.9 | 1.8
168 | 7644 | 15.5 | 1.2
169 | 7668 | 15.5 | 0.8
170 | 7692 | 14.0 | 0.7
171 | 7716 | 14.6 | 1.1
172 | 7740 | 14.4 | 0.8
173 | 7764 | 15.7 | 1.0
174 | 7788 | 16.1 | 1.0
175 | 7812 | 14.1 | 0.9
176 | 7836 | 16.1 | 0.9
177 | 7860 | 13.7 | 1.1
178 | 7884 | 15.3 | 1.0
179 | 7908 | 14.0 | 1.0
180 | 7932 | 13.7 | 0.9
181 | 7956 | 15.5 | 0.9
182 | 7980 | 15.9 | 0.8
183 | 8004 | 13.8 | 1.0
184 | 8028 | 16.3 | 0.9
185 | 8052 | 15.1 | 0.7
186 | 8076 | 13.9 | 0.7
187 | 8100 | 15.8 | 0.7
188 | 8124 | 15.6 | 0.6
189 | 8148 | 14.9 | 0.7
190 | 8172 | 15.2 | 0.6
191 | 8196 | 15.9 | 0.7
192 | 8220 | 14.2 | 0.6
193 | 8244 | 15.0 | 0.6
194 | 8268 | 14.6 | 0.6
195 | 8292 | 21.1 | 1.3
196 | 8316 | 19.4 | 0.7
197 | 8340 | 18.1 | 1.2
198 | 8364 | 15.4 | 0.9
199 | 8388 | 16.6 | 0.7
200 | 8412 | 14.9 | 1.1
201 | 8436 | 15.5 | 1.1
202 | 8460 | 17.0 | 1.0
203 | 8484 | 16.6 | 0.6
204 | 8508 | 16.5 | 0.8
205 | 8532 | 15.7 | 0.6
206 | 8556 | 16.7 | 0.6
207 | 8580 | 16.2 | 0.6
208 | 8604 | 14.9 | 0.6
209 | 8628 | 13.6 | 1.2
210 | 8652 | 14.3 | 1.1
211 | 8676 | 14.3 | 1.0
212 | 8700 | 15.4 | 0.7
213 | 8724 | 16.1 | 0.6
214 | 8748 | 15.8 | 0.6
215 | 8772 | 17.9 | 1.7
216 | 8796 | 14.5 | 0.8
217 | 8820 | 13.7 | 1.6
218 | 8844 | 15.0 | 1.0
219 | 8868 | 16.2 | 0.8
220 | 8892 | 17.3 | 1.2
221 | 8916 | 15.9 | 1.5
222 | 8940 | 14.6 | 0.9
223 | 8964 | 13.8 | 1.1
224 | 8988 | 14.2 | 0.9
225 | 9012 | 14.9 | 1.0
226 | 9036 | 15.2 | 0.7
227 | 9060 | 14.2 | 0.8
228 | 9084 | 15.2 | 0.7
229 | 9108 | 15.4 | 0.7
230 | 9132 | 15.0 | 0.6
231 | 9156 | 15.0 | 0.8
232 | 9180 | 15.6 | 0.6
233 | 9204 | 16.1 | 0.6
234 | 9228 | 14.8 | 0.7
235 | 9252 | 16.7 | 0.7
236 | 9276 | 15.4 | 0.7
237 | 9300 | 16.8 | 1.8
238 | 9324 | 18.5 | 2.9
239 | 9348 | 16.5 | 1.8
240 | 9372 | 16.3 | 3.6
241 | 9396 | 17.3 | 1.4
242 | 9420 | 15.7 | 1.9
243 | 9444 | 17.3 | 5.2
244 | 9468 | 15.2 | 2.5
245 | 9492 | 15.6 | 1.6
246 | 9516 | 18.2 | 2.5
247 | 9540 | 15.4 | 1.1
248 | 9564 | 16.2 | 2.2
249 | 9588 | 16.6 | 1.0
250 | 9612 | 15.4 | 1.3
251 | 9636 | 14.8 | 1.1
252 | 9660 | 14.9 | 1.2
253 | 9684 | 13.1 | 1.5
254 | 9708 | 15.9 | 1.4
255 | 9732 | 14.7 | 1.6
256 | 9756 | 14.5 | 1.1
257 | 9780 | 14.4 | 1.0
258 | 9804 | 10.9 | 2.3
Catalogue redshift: 0.265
